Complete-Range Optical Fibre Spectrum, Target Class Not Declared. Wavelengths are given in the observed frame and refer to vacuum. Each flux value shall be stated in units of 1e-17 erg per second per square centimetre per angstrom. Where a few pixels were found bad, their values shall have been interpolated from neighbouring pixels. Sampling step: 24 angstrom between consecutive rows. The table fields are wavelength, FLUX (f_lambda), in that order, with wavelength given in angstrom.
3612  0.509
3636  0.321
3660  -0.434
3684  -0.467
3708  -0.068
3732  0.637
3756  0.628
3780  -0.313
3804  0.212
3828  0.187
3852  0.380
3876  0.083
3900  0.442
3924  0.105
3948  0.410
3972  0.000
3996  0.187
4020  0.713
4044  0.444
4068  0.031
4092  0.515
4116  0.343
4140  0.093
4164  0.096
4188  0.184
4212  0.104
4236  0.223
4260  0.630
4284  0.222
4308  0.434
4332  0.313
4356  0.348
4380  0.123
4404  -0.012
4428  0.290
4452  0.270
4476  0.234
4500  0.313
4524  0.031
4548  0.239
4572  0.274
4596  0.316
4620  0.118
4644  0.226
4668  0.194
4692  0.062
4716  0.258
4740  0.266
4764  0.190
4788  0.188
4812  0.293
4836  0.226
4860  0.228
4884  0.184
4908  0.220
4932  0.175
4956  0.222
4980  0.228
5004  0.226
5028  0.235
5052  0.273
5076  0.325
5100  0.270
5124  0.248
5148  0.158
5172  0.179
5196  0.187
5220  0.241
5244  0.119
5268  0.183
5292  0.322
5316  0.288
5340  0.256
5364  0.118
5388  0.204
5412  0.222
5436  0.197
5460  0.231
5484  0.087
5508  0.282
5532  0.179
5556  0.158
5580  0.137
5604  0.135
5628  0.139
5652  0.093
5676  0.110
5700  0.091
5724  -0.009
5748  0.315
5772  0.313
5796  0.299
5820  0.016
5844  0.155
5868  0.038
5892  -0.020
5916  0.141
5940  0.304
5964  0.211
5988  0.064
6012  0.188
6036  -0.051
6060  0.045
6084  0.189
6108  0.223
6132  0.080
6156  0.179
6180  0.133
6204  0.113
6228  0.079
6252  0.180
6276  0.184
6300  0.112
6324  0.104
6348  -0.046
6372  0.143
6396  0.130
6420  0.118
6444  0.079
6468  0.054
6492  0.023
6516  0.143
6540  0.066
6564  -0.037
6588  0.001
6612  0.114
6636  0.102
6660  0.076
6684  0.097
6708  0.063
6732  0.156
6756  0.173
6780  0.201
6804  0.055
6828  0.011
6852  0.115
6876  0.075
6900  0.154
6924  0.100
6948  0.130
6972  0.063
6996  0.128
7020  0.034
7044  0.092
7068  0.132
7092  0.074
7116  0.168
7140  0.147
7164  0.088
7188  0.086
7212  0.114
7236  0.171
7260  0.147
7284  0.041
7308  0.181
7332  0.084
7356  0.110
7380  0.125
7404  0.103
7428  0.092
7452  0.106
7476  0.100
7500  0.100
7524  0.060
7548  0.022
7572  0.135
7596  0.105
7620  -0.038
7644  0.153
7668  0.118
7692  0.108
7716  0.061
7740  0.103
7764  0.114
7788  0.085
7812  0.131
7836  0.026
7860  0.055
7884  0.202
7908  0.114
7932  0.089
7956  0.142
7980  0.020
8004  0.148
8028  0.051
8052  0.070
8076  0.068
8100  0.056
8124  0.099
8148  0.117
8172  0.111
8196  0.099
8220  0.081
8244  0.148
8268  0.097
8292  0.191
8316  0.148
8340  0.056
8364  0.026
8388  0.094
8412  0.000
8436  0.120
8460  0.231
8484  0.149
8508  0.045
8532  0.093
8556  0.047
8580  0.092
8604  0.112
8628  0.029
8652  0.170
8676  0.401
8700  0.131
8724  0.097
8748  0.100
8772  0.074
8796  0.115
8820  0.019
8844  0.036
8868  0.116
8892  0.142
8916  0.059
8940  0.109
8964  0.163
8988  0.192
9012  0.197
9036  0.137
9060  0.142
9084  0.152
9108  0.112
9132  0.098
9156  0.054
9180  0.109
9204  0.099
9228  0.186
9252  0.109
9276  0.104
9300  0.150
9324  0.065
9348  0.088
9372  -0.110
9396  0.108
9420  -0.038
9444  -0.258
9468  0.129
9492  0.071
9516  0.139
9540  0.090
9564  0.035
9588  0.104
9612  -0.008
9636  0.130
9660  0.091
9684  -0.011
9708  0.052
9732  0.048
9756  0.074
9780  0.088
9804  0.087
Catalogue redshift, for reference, 1.32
